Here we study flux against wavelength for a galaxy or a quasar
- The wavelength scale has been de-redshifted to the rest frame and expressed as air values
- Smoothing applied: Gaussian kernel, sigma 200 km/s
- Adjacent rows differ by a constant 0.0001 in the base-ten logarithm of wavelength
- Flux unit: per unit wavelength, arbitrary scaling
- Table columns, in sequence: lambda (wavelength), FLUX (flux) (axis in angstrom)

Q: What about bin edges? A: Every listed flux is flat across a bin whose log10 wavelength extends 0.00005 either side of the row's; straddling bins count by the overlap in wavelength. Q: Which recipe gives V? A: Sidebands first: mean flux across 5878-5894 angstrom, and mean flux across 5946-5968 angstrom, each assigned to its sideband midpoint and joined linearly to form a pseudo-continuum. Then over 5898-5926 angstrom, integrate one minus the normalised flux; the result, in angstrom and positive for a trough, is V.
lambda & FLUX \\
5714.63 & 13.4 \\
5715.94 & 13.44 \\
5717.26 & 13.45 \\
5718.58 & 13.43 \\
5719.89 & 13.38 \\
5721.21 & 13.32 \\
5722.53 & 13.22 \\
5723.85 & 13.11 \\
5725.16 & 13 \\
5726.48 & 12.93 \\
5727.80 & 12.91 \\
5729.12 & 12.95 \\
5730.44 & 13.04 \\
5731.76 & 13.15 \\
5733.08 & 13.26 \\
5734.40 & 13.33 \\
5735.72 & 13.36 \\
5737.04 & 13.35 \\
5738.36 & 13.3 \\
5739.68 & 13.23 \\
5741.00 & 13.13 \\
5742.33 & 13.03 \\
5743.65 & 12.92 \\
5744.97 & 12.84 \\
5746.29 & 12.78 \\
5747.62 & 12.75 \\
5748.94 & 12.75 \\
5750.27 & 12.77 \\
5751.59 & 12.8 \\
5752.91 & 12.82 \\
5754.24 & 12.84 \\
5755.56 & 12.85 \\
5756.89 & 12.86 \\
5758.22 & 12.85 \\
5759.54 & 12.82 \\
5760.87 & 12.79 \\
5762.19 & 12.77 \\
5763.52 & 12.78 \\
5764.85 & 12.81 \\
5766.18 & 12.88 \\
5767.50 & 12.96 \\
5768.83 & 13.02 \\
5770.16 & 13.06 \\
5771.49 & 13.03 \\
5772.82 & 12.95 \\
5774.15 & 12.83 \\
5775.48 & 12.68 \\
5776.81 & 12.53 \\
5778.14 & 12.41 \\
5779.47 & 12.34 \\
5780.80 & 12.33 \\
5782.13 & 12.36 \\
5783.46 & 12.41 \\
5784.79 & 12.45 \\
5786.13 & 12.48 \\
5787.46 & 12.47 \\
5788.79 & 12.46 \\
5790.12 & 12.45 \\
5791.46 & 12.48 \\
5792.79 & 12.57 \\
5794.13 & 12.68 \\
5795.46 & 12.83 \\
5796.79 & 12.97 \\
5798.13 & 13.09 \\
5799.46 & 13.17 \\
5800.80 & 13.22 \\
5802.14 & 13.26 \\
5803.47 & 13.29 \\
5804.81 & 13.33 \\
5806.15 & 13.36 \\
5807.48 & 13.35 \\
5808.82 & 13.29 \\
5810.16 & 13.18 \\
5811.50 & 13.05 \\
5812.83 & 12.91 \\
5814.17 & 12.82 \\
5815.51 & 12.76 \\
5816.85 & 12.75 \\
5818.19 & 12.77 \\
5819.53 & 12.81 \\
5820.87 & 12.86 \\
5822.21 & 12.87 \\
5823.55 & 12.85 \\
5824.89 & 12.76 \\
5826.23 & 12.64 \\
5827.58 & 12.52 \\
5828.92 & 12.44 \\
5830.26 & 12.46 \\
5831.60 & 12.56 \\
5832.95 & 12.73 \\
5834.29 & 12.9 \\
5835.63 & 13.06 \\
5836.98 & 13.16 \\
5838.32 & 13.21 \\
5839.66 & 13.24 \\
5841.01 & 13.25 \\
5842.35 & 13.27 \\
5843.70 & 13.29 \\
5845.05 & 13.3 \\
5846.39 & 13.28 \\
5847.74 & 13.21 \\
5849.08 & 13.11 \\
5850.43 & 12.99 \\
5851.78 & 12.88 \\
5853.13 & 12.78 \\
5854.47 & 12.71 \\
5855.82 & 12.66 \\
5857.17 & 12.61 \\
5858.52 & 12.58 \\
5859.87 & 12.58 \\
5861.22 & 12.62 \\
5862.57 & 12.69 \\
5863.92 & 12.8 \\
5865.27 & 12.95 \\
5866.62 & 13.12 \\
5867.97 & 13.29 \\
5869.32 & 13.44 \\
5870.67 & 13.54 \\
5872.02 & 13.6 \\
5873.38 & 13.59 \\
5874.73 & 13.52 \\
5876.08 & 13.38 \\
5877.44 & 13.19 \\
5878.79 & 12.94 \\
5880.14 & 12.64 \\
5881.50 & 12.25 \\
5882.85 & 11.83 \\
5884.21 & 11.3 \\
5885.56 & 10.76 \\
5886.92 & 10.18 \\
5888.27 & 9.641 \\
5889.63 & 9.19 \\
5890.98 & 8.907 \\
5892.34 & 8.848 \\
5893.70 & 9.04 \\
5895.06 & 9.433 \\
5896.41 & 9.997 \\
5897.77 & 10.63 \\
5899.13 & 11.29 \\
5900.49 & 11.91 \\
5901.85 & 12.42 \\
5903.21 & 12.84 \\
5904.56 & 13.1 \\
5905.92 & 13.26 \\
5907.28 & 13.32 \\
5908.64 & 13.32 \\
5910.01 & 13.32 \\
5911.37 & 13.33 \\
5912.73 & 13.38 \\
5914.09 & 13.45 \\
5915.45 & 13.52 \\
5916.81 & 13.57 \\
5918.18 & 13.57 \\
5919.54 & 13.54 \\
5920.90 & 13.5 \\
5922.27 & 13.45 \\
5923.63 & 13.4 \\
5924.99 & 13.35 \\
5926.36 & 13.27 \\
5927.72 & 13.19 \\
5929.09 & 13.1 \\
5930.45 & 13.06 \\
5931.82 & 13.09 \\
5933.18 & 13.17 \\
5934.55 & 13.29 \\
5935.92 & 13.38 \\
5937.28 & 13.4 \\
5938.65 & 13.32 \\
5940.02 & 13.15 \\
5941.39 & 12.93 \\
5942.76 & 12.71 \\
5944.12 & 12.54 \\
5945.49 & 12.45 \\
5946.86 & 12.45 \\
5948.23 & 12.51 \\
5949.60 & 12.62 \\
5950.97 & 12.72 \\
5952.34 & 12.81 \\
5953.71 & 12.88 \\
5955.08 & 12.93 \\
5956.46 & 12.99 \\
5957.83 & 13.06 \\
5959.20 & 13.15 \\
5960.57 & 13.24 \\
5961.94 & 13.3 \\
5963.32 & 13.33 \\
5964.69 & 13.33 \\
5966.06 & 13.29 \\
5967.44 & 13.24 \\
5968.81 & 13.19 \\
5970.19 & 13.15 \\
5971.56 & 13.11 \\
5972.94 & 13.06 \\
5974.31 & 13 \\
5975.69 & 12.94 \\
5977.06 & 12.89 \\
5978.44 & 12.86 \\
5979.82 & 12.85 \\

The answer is -3.8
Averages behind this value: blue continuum 10.7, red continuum 13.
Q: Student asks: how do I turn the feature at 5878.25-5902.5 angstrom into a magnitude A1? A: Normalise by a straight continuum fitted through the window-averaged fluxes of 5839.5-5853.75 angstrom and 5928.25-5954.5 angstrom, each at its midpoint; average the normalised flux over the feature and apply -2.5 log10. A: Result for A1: 0.21 mag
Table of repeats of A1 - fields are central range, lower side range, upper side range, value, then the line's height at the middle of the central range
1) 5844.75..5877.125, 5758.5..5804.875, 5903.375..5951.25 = -0.01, 13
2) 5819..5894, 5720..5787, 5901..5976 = 0.04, 13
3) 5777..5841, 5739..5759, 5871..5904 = -0.05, 12.2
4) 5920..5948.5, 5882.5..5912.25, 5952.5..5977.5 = -0.07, 12.3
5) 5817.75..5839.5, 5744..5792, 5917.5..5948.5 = 0.01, 12.9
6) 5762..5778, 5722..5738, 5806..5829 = 0.02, 13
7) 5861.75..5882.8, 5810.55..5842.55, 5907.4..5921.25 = 0.01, 13.2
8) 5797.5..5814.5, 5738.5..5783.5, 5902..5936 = -0.02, 12.9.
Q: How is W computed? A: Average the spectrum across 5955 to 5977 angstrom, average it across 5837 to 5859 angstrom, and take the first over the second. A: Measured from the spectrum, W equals 1.0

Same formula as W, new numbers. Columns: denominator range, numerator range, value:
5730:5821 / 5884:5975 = 0.97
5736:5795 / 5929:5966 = 1.02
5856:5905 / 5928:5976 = 1.09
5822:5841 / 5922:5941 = 1.03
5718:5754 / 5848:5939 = 0.96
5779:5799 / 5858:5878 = 1.04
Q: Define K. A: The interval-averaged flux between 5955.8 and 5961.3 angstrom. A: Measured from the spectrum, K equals 13.1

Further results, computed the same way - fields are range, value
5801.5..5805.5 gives 13.3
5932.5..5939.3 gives 13.3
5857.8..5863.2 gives 12.6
